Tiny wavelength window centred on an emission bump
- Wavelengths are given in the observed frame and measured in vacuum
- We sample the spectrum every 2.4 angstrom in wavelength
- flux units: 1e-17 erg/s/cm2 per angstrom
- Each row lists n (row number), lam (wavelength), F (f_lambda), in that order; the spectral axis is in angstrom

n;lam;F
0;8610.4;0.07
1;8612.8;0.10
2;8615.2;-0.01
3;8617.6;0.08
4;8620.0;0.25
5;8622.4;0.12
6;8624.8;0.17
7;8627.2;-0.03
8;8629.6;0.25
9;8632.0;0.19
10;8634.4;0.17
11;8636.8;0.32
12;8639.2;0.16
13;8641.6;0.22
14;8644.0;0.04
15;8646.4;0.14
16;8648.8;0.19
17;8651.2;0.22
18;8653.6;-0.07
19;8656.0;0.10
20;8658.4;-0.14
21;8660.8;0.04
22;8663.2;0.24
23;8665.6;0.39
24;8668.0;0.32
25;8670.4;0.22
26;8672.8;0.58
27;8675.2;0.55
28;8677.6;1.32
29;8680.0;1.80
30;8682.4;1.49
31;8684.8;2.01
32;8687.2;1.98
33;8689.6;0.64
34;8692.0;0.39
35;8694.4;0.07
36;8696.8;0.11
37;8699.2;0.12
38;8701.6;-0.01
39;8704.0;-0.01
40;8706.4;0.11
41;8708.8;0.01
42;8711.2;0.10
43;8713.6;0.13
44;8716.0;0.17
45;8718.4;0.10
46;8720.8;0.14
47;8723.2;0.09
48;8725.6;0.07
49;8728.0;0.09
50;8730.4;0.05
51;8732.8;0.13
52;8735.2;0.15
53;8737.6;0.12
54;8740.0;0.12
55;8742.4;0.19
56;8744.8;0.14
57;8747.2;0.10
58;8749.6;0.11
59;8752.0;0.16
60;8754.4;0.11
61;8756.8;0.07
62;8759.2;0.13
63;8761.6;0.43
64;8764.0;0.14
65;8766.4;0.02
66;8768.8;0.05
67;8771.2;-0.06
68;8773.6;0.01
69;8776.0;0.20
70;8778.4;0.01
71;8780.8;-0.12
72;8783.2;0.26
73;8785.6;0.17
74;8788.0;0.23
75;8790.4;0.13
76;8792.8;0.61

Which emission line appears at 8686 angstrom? [O II] 3727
